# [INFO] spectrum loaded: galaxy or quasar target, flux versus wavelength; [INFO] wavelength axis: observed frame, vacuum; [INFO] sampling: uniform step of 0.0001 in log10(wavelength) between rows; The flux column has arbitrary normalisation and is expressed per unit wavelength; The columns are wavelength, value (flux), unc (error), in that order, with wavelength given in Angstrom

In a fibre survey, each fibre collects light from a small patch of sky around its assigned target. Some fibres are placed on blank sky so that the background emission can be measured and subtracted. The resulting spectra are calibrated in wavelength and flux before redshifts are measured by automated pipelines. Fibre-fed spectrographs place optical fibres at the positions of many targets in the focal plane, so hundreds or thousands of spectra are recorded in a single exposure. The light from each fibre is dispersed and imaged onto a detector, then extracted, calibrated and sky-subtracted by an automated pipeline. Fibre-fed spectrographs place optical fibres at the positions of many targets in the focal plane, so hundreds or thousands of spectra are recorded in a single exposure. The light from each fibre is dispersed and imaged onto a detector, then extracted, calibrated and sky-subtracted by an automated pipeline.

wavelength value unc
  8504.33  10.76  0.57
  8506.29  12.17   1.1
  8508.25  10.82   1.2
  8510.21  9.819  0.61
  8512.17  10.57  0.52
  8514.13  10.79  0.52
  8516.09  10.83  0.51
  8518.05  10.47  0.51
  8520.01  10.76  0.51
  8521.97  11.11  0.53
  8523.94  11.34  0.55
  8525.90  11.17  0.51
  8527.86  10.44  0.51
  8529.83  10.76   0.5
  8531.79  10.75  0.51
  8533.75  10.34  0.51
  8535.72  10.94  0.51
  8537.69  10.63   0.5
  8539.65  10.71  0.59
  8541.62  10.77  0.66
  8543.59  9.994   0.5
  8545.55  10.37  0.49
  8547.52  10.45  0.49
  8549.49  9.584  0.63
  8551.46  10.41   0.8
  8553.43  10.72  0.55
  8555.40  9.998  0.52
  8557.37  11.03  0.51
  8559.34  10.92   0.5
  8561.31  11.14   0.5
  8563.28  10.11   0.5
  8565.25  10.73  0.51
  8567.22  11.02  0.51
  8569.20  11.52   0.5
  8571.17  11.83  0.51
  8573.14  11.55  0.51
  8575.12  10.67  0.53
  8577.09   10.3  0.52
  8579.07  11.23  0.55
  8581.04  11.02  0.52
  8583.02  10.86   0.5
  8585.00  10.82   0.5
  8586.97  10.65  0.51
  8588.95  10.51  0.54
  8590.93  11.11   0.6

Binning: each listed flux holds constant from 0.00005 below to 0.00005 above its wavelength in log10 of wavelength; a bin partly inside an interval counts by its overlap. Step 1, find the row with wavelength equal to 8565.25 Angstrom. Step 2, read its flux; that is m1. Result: 10.73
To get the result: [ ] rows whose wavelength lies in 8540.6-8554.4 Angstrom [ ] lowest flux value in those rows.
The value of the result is 9.584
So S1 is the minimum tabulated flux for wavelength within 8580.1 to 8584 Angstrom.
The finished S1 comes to 10.86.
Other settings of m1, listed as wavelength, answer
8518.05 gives 10.47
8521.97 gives 11.11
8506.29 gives 12.17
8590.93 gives 11.11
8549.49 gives 9.584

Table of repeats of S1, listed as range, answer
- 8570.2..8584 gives 10.3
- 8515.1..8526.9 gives 10.47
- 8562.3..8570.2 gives 10.11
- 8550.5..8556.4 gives 9.998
